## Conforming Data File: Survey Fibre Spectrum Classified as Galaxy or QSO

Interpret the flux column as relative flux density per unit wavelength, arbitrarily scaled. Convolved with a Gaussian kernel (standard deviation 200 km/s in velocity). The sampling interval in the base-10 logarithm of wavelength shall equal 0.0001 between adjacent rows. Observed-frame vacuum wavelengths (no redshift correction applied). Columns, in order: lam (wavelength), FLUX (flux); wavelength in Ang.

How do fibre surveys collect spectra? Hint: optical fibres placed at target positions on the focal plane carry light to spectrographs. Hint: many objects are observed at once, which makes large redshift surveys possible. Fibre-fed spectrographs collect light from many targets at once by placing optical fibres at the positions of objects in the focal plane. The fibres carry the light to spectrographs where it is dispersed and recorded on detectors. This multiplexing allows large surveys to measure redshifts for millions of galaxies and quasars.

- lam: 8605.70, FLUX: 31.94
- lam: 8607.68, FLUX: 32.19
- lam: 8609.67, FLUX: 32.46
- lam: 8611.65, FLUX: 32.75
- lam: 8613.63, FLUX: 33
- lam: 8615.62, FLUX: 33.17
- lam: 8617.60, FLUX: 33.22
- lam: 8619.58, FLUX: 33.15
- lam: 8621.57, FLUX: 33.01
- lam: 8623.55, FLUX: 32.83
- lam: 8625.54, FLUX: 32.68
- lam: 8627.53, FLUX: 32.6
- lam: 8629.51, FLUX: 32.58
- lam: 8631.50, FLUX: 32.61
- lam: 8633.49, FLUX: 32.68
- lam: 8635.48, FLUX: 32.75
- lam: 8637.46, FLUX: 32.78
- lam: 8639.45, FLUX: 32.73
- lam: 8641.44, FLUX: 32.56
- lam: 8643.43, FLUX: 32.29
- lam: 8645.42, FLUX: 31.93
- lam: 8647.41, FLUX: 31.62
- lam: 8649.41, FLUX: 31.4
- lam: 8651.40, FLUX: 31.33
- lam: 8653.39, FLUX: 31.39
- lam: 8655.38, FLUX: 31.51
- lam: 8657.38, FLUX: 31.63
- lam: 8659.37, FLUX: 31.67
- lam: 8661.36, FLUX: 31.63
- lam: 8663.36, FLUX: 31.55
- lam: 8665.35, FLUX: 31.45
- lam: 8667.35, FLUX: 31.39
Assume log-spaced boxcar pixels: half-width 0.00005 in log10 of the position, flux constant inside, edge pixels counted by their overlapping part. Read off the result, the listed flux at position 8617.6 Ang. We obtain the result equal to 33.22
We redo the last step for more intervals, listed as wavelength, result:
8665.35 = 31.45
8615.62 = 33.17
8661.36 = 31.63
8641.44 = 32.56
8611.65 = 32.75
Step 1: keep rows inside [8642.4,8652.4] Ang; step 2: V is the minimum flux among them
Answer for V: 31.33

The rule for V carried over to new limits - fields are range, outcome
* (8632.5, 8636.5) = 32.68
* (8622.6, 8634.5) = 32.58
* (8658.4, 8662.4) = 31.63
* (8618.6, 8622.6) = 33.01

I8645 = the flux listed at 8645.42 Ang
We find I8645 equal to 31.93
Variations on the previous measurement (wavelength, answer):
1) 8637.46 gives 32.78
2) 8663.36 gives 31.55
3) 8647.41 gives 31.62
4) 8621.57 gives 33.01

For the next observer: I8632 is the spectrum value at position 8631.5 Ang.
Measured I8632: 32.61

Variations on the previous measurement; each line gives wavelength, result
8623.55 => 32.83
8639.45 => 32.73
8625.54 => 32.68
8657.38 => 31.63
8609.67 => 32.46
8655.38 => 31.51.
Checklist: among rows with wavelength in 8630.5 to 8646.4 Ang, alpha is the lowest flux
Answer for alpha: 31.93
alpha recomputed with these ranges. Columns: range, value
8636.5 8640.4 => 32.73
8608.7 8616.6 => 32.46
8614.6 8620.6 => 33.15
